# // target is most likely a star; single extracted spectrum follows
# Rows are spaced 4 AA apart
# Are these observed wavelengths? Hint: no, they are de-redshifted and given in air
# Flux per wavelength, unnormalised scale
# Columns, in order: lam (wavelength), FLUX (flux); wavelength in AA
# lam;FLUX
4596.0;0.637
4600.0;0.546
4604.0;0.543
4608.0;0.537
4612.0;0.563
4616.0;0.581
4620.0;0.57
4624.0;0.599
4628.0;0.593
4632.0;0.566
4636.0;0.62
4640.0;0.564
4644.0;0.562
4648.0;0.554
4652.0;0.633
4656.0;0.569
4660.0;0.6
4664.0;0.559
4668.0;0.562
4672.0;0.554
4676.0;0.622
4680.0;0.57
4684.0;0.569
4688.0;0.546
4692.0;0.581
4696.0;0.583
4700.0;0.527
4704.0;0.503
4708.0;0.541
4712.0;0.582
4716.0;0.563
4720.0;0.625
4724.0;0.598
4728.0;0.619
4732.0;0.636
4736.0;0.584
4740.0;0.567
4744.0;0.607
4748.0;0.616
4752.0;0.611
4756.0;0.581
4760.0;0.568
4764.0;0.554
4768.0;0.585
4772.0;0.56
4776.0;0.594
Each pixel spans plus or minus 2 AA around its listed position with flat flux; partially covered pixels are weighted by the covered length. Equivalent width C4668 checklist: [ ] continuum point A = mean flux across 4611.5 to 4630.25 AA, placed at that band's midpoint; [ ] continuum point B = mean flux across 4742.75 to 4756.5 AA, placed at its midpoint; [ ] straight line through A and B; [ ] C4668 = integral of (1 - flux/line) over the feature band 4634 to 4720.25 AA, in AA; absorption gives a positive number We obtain 3.1 AA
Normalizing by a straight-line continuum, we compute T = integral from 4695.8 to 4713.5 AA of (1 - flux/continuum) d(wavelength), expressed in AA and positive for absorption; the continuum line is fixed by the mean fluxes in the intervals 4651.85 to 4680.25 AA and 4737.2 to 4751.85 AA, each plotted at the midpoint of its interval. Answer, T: 1.4 AA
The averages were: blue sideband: 0.581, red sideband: 0.598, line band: 0.543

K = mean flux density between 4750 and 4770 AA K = 0.58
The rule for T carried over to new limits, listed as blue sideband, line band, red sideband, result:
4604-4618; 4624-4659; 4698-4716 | -2.0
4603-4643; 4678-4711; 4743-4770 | 1.6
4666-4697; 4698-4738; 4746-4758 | 0.7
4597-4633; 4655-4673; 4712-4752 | 0.4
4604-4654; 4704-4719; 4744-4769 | 0.7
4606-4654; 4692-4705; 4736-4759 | 0.9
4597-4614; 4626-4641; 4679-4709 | -0.9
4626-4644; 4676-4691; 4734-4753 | 0.5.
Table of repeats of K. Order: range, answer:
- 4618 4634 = 0.582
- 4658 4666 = 0.58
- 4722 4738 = 0.609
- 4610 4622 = 0.571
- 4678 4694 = 0.567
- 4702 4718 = 0.547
